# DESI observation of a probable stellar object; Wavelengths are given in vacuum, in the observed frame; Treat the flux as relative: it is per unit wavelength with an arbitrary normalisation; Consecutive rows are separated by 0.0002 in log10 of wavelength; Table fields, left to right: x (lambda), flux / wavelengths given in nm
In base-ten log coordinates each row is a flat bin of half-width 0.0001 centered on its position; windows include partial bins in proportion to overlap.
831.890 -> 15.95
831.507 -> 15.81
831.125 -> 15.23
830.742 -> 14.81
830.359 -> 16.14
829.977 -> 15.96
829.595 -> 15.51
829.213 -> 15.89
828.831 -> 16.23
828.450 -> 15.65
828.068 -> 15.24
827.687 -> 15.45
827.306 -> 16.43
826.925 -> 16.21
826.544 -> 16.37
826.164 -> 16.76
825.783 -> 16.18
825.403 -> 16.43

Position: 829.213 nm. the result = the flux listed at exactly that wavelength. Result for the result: 15.89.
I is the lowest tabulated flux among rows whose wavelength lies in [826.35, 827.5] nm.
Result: 16.21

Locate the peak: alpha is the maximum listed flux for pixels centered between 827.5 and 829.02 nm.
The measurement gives 16.23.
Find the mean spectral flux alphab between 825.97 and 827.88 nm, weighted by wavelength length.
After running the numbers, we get 16.2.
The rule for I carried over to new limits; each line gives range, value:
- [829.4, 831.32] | 14.81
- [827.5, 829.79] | 15.24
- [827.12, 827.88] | 15.45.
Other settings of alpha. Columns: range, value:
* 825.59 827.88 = 16.76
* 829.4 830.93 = 16.14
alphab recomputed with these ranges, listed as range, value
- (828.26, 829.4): 15.9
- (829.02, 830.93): 15.7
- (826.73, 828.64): 15.8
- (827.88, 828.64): 15.4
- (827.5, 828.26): 15.3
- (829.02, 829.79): 15.7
